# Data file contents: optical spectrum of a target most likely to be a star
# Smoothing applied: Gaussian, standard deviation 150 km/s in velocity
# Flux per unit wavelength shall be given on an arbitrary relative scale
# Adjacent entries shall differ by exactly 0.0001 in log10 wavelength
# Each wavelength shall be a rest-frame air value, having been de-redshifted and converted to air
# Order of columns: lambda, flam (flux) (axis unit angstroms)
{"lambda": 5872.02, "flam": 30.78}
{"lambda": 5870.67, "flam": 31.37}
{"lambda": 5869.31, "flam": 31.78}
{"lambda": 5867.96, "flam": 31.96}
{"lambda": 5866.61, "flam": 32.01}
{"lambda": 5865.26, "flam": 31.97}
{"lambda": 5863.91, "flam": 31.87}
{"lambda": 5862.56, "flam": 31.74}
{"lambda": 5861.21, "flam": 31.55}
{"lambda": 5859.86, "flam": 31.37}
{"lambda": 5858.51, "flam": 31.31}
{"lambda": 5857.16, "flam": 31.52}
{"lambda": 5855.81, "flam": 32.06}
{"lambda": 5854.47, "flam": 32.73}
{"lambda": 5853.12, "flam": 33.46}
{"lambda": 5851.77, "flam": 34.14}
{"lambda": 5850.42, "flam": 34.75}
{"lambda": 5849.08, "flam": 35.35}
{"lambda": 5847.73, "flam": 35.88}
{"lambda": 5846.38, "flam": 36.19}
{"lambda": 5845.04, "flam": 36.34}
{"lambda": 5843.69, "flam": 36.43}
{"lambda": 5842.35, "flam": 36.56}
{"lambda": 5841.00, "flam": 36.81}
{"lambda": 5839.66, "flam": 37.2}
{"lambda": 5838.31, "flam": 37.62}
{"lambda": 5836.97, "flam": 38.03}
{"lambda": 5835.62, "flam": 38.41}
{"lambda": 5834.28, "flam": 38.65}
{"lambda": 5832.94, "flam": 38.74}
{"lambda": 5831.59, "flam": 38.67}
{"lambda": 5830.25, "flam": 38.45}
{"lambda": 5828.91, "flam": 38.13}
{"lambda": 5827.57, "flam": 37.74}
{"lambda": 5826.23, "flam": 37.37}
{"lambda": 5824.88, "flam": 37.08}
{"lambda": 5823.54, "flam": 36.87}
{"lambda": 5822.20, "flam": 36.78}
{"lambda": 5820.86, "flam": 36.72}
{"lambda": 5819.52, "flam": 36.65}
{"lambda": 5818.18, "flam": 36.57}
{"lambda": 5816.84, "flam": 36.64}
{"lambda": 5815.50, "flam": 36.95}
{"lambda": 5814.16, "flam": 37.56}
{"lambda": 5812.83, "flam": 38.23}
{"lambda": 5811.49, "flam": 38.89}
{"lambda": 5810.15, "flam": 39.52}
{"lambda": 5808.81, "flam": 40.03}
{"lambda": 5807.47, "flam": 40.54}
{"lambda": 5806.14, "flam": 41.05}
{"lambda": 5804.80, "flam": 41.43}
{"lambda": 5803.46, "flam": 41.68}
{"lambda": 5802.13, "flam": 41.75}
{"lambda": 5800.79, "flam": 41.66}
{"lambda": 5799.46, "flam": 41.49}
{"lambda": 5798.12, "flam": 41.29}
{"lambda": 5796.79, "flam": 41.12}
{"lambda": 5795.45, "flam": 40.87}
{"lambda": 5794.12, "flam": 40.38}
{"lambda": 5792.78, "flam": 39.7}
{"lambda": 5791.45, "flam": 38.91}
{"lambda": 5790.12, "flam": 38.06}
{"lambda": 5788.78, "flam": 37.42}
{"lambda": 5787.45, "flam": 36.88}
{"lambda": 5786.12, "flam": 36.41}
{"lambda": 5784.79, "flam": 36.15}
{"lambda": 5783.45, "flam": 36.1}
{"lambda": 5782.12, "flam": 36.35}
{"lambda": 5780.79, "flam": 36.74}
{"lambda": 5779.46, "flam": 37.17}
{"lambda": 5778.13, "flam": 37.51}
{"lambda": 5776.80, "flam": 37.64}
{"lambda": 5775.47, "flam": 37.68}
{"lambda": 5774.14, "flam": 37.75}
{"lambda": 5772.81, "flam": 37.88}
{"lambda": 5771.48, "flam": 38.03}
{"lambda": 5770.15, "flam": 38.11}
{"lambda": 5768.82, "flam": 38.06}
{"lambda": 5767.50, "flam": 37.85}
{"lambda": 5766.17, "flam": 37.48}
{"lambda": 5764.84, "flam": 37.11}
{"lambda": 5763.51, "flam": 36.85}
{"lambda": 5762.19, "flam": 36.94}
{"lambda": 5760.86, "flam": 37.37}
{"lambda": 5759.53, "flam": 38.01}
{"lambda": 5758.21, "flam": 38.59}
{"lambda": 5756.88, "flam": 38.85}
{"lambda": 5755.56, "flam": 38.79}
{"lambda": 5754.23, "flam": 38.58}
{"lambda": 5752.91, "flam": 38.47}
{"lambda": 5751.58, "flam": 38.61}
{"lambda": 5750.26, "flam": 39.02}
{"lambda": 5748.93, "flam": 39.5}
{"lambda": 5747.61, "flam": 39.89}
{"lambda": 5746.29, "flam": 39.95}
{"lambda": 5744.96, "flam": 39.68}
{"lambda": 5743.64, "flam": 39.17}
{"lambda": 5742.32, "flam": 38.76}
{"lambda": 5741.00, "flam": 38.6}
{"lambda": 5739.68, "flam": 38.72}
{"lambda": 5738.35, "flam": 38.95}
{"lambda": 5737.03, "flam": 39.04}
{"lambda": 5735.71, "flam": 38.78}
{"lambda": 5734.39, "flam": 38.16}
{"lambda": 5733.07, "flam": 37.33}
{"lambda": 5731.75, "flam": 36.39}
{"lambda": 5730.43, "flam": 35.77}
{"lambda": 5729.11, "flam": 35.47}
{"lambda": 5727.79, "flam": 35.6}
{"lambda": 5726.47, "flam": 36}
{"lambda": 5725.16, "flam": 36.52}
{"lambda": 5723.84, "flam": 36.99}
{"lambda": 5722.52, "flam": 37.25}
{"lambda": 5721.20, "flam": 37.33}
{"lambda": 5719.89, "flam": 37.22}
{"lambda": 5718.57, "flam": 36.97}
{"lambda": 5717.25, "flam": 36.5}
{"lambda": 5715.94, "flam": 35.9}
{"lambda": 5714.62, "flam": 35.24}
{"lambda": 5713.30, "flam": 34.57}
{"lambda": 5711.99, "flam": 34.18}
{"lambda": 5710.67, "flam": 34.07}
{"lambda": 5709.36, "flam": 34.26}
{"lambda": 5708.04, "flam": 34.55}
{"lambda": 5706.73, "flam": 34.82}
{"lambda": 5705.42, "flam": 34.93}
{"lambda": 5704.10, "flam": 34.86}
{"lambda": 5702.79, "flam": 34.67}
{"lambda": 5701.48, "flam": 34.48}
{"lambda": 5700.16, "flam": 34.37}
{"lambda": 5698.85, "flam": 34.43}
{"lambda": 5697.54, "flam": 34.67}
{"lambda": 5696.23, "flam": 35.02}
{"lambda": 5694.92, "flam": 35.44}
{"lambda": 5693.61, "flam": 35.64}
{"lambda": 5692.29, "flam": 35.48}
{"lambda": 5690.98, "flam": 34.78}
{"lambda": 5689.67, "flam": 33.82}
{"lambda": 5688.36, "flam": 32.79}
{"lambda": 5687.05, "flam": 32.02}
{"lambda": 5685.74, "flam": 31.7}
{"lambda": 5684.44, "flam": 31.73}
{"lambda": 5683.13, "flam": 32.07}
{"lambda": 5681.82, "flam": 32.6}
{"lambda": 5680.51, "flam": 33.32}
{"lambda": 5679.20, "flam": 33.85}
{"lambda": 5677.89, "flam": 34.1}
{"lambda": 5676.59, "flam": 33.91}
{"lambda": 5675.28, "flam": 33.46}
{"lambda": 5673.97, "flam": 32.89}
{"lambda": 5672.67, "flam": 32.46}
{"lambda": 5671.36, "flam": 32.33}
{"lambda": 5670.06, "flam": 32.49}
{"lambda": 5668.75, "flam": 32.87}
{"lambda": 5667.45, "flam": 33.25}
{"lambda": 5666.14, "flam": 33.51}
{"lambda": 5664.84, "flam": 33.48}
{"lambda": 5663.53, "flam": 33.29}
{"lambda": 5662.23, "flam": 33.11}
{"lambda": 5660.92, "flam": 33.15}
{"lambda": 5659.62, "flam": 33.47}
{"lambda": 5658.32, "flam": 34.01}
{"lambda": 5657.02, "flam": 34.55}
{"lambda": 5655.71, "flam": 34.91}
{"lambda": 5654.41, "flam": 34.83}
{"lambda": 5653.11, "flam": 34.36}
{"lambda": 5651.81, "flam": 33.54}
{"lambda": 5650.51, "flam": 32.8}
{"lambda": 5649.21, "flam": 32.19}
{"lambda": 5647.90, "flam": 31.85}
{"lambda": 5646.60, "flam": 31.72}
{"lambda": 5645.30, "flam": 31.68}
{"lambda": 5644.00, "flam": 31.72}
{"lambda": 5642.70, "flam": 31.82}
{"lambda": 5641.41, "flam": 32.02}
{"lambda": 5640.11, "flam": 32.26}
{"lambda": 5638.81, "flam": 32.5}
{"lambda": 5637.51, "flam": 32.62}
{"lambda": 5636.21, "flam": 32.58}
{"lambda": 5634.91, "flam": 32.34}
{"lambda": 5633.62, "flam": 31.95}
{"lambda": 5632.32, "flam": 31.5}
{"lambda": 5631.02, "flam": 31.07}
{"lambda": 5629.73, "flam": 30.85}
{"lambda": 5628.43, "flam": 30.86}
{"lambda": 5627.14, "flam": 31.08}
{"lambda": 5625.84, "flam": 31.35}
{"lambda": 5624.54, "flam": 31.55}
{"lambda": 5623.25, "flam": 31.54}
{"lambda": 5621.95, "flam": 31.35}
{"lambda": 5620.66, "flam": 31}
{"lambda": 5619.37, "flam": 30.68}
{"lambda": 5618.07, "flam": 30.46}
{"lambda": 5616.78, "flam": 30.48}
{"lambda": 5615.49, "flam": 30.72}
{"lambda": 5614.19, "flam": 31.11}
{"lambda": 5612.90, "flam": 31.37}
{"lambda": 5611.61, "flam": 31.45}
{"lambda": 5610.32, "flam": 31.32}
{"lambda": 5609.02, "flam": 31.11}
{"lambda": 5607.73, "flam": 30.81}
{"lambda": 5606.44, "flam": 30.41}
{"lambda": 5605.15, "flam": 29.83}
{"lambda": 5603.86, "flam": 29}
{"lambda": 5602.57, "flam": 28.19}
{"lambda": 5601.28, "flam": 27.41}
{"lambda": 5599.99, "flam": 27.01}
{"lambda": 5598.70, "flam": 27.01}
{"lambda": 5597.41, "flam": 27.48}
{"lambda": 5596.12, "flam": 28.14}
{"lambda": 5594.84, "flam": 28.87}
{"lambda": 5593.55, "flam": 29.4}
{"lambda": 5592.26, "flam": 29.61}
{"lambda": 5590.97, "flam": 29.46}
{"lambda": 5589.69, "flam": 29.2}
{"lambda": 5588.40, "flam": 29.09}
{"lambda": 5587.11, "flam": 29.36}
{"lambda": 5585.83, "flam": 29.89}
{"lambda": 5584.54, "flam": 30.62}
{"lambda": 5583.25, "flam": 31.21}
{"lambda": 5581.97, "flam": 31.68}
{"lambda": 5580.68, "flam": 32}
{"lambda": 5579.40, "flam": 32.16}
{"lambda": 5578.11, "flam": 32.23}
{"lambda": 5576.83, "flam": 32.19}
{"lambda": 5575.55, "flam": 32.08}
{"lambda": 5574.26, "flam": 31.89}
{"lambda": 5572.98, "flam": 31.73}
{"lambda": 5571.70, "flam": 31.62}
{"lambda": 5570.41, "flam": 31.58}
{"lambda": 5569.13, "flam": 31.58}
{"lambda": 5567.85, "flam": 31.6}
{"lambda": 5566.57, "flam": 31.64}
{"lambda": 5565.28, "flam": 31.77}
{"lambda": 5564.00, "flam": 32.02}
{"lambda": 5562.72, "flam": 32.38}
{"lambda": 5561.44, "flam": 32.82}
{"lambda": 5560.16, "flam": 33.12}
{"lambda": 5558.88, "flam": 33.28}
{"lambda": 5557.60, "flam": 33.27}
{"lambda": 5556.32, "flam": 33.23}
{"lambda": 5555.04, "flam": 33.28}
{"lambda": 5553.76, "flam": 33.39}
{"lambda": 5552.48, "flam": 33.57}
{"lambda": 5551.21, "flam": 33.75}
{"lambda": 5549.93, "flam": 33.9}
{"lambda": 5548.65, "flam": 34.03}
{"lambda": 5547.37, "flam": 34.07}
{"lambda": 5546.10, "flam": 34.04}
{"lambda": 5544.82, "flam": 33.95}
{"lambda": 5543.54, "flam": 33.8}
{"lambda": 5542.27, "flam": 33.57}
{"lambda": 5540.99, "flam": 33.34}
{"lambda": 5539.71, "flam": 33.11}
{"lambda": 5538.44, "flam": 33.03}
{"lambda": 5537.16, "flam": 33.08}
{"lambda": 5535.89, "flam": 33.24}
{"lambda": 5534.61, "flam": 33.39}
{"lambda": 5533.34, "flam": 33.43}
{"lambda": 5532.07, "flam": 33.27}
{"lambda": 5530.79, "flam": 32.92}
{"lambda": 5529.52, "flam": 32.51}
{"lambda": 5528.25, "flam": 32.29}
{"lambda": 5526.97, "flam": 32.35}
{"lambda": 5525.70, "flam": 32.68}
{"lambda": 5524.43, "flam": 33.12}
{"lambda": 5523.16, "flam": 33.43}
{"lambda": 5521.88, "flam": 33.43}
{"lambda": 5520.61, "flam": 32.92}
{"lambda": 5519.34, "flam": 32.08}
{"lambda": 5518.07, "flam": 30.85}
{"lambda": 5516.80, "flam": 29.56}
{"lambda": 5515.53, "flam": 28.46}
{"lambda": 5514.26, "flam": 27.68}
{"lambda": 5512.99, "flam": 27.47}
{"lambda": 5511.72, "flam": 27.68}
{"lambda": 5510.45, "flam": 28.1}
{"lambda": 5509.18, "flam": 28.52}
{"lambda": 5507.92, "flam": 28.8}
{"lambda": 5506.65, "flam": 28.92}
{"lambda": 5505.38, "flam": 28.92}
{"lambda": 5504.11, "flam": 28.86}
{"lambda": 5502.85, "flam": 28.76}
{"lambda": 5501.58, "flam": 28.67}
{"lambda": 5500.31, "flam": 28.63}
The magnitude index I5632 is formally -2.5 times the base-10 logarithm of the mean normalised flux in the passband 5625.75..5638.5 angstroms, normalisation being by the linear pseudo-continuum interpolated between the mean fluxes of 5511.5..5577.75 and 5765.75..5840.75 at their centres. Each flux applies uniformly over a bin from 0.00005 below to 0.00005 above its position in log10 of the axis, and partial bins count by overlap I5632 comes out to 0.09 mag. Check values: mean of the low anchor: 32.4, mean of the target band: 31.7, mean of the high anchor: 38.4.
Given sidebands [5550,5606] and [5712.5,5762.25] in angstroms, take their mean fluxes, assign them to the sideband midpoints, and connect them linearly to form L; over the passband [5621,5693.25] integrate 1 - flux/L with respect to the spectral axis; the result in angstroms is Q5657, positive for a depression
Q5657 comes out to 3.4 angstroms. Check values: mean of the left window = 31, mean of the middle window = 32.7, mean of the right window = 37.7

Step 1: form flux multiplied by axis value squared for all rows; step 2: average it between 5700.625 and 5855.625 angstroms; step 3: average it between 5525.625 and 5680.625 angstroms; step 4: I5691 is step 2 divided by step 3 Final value 1.2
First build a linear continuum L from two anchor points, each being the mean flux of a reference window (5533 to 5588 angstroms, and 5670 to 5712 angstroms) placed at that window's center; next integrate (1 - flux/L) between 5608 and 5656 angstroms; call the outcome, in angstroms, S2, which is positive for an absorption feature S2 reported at 2.08 angstroms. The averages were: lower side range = 32.6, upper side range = 33.8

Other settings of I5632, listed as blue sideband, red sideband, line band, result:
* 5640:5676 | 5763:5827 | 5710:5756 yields -0.05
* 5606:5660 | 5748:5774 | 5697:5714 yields 0.03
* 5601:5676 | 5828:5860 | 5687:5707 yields -0.05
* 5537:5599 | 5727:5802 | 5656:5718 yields 0.06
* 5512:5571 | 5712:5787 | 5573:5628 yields 0.12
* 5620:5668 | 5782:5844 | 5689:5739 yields -0.03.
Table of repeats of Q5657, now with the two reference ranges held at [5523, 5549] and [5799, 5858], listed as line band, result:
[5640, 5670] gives 1.6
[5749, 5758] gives -0.6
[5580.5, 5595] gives 1.7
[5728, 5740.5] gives -0.5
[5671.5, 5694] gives 1.3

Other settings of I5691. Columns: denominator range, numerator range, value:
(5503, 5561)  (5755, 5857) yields 1.30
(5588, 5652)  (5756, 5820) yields 1.33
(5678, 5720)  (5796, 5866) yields 1.12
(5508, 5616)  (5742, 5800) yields 1.31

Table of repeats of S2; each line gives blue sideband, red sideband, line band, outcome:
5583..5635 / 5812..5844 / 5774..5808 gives -2.6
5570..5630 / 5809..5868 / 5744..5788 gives -4.8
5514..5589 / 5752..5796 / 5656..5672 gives 0.8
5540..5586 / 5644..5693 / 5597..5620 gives 2.1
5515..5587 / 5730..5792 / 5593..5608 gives 2.3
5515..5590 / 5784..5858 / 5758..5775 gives -0.5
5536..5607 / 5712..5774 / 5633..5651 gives 1.0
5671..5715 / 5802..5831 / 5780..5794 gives 0.0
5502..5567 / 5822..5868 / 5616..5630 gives 0.8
